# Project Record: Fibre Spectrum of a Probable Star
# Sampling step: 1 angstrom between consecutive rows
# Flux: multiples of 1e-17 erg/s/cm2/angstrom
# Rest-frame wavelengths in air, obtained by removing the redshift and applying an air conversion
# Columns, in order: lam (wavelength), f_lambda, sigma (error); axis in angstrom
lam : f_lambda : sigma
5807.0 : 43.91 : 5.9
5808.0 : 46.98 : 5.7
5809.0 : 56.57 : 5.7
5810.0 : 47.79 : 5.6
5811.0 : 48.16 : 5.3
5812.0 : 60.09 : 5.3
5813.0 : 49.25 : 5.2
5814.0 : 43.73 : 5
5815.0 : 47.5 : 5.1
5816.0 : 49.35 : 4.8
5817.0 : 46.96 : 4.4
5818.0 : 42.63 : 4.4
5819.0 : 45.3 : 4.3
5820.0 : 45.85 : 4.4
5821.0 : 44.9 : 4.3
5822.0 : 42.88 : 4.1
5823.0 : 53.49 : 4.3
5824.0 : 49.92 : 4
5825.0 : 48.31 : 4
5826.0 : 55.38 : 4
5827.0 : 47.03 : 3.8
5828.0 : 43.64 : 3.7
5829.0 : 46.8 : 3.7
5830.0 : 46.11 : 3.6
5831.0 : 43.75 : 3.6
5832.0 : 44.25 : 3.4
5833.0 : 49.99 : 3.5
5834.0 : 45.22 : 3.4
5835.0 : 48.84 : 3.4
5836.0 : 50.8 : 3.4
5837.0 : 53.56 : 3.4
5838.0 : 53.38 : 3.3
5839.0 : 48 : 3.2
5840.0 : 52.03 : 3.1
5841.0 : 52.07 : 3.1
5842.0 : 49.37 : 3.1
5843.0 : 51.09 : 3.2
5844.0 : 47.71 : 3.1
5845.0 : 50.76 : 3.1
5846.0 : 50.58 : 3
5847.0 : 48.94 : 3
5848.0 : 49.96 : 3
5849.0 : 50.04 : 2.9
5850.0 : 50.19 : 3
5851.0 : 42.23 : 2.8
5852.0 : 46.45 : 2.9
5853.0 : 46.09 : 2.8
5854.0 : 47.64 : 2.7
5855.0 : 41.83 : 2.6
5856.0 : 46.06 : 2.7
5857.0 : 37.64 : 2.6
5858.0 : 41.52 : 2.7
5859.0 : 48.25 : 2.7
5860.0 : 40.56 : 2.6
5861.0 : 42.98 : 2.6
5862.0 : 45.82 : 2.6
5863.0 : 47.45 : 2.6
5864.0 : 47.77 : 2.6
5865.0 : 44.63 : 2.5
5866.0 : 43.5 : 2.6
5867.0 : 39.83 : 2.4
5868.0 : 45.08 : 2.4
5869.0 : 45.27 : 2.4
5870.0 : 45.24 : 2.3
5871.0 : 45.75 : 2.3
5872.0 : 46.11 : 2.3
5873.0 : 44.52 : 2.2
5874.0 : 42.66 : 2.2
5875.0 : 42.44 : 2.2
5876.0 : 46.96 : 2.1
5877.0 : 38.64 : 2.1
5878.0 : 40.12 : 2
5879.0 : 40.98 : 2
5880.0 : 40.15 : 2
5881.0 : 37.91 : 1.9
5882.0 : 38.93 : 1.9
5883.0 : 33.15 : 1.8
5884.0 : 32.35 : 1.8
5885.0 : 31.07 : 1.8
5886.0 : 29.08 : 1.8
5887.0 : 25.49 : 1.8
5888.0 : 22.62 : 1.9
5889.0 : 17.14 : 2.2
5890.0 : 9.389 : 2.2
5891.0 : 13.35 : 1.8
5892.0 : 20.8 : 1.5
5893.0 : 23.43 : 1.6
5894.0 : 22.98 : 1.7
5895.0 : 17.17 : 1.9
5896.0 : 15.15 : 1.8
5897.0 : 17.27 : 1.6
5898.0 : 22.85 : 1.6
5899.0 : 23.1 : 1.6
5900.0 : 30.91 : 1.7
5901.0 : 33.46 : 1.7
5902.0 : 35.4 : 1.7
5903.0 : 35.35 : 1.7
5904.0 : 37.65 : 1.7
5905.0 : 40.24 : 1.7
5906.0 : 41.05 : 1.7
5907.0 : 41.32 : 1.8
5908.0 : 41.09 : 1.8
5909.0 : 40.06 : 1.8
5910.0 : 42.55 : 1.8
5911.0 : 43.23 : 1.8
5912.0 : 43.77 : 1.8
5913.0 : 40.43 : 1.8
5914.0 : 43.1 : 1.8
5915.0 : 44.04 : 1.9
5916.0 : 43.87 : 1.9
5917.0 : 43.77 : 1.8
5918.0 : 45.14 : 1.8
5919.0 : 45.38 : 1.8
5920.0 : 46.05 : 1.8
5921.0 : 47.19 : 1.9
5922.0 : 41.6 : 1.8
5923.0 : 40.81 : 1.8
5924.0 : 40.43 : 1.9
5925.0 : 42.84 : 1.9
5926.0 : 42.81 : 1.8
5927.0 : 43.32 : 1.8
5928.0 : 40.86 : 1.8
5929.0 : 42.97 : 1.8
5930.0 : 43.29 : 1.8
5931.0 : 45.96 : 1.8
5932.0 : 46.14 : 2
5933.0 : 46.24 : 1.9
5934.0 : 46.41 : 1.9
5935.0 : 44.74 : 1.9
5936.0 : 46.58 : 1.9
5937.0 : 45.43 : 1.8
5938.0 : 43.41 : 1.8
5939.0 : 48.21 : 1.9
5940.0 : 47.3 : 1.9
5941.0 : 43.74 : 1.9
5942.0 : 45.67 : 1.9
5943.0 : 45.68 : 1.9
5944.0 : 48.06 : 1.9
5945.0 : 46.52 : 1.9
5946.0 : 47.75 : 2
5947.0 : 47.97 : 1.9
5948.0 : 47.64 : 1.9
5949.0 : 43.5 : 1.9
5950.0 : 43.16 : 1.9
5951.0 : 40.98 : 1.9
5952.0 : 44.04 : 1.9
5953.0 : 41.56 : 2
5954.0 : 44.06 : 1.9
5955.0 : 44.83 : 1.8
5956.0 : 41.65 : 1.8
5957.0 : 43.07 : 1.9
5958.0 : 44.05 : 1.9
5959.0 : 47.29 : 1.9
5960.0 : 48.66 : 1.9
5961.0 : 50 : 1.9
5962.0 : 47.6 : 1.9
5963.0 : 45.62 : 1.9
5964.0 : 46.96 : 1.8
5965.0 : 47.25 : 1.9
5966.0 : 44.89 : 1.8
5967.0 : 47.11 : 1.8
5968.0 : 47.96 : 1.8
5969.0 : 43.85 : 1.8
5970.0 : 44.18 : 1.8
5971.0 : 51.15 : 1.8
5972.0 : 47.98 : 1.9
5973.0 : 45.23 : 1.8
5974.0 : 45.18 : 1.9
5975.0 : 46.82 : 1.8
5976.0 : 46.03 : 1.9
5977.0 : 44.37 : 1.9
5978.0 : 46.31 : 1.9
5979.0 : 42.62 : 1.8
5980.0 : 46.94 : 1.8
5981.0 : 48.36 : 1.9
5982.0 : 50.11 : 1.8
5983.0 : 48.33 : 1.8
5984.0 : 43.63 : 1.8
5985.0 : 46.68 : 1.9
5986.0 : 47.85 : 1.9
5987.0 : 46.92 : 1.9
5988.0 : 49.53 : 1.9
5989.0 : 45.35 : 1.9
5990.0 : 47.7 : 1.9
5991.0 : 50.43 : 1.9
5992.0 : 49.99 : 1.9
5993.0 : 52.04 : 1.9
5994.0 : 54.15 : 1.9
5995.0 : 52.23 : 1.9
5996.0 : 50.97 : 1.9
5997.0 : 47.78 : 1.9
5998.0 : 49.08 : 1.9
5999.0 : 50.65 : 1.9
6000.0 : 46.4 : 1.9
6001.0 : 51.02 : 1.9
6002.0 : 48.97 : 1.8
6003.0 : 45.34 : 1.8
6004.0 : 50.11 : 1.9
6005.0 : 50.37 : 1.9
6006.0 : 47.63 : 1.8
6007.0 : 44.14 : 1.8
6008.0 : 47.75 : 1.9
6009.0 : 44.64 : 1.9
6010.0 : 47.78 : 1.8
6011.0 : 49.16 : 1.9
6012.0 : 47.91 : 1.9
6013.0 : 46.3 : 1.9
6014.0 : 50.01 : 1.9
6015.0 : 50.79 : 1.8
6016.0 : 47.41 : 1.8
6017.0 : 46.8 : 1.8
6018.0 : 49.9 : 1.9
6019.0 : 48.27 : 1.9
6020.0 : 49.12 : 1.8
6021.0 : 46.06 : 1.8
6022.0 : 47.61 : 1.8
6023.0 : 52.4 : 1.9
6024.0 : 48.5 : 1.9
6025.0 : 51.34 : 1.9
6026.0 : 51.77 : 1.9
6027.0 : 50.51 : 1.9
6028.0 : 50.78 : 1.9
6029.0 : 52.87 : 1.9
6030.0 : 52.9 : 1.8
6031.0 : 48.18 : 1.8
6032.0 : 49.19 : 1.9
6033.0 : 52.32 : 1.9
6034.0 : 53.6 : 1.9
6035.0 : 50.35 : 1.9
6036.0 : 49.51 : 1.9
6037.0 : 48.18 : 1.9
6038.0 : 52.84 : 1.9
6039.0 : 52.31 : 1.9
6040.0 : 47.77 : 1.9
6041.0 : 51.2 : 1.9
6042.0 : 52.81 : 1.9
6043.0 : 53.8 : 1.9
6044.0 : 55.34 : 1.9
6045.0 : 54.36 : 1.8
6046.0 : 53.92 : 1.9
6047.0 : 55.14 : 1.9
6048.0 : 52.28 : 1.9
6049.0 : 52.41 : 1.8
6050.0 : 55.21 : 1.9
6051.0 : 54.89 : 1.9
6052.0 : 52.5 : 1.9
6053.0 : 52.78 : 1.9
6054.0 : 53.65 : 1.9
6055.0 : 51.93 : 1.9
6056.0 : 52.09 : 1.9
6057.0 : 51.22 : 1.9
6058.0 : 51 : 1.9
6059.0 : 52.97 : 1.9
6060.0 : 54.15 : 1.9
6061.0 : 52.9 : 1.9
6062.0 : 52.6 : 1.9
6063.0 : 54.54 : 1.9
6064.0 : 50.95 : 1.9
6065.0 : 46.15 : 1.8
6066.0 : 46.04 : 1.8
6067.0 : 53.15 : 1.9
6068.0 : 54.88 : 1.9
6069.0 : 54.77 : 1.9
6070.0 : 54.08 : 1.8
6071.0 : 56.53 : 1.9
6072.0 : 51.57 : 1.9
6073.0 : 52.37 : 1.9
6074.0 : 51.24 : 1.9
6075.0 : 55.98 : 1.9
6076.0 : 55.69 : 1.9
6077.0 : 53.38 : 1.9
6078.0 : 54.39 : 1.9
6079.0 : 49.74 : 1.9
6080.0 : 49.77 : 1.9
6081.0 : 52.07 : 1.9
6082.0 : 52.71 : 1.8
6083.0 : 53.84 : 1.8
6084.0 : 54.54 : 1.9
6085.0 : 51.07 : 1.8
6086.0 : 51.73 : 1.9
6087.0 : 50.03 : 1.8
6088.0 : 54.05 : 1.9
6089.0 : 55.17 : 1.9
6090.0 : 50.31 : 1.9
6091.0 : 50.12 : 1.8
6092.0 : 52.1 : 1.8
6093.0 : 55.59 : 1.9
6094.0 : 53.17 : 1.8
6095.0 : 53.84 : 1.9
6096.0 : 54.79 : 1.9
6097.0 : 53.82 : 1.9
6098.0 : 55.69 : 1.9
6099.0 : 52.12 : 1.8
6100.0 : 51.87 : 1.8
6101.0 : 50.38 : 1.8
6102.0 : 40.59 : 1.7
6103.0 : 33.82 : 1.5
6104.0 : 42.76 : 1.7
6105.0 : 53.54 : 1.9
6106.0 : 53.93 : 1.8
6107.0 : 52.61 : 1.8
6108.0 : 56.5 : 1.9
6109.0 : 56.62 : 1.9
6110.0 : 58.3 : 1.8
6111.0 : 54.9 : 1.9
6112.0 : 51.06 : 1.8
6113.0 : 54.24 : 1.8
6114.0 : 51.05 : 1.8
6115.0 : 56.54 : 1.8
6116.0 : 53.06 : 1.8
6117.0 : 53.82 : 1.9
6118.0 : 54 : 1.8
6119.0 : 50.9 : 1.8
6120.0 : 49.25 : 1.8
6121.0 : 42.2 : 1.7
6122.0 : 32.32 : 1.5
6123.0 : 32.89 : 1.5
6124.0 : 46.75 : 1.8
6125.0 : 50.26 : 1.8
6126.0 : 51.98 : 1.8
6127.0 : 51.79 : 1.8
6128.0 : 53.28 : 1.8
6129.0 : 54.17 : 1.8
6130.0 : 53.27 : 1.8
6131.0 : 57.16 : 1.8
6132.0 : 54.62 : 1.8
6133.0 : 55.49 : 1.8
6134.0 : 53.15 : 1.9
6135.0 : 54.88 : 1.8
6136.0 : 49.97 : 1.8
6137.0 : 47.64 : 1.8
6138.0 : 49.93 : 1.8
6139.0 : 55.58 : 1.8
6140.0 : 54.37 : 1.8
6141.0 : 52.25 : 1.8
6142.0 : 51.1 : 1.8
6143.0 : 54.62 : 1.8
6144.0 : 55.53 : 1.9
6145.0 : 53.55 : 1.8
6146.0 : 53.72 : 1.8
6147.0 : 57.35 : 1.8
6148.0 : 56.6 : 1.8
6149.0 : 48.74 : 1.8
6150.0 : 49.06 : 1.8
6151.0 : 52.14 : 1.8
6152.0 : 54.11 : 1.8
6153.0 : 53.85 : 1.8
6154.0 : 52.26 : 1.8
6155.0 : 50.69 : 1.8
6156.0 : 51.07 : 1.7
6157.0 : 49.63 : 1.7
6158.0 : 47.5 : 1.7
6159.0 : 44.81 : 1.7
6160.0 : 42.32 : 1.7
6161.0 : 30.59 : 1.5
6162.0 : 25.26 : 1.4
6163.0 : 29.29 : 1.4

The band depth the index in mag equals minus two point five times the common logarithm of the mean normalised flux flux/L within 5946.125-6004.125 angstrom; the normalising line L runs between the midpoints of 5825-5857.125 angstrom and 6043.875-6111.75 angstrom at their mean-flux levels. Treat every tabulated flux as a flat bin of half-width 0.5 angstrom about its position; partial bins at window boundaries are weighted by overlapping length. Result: 0.081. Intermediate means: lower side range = 48.2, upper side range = 52.5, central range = 47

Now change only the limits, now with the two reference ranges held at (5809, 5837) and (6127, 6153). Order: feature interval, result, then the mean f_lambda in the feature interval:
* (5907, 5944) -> 0.131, 44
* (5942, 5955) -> 0.114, 45.1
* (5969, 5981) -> 0.100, 46.1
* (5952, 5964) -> 0.112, 45.3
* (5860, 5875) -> 0.097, 44.5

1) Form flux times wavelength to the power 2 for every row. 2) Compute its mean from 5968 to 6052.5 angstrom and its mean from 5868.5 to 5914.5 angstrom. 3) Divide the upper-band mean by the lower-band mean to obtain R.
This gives 1.51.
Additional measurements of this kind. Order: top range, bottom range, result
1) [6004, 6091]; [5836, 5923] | 1.36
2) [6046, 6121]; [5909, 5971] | 1.23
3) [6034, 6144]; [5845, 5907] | 1.49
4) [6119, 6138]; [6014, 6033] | 1.03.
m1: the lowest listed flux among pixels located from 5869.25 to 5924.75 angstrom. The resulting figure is 9.389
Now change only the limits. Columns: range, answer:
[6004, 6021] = 44.14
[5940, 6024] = 40.98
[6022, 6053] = 47.61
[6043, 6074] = 46.04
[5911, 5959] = 40.43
